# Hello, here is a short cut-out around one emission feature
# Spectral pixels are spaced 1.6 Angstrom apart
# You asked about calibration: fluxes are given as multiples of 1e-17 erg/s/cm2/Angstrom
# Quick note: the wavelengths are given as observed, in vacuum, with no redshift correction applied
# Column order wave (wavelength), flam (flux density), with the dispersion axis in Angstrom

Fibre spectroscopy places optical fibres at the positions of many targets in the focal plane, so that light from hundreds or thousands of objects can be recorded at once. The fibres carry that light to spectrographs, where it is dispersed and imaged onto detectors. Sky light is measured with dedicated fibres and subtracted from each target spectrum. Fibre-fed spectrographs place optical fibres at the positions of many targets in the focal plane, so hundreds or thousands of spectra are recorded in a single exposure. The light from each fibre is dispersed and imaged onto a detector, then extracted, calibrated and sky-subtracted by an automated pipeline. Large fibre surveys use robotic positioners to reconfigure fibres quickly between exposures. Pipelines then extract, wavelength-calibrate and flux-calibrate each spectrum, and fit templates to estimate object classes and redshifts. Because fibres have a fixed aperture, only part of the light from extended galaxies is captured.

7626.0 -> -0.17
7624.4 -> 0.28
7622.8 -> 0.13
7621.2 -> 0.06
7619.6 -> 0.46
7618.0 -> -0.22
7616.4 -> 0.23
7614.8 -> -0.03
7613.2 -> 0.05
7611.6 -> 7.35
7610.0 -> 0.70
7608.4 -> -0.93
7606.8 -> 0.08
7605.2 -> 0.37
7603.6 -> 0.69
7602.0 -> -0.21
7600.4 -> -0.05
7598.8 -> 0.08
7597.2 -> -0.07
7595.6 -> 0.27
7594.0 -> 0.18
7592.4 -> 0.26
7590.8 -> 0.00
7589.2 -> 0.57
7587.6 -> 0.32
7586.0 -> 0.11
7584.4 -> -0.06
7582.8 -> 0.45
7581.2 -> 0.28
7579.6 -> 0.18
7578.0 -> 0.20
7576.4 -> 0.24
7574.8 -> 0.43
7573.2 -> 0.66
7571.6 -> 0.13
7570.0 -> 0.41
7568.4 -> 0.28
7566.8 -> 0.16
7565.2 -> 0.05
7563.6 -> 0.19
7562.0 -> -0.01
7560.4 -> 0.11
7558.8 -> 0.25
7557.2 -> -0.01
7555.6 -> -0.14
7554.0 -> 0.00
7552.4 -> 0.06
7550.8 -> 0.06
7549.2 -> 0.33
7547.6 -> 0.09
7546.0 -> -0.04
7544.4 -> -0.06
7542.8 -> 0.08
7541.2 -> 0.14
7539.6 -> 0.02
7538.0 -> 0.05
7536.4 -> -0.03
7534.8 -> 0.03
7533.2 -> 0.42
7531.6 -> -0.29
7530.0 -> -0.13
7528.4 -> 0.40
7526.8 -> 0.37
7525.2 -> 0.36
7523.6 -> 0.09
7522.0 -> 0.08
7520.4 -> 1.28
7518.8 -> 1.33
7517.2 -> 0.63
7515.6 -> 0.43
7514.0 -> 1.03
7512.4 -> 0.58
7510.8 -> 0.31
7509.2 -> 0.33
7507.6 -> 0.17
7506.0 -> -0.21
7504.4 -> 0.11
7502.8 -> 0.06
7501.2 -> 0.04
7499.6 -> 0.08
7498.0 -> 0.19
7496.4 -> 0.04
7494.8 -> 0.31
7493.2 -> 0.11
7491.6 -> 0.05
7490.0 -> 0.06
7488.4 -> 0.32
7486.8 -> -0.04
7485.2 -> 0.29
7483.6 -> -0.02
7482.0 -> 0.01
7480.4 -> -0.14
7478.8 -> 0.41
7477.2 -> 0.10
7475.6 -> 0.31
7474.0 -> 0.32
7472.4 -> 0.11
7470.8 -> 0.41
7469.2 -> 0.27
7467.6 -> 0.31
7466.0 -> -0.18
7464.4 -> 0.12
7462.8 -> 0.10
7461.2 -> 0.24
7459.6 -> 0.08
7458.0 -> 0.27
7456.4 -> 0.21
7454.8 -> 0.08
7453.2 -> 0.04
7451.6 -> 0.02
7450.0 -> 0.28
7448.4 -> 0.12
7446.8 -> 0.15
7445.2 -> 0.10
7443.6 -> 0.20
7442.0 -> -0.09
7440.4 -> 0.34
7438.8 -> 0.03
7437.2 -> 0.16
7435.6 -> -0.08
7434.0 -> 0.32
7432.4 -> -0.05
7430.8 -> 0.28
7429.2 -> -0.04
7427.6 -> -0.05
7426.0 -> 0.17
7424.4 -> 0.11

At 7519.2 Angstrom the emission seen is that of [O II] 3727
